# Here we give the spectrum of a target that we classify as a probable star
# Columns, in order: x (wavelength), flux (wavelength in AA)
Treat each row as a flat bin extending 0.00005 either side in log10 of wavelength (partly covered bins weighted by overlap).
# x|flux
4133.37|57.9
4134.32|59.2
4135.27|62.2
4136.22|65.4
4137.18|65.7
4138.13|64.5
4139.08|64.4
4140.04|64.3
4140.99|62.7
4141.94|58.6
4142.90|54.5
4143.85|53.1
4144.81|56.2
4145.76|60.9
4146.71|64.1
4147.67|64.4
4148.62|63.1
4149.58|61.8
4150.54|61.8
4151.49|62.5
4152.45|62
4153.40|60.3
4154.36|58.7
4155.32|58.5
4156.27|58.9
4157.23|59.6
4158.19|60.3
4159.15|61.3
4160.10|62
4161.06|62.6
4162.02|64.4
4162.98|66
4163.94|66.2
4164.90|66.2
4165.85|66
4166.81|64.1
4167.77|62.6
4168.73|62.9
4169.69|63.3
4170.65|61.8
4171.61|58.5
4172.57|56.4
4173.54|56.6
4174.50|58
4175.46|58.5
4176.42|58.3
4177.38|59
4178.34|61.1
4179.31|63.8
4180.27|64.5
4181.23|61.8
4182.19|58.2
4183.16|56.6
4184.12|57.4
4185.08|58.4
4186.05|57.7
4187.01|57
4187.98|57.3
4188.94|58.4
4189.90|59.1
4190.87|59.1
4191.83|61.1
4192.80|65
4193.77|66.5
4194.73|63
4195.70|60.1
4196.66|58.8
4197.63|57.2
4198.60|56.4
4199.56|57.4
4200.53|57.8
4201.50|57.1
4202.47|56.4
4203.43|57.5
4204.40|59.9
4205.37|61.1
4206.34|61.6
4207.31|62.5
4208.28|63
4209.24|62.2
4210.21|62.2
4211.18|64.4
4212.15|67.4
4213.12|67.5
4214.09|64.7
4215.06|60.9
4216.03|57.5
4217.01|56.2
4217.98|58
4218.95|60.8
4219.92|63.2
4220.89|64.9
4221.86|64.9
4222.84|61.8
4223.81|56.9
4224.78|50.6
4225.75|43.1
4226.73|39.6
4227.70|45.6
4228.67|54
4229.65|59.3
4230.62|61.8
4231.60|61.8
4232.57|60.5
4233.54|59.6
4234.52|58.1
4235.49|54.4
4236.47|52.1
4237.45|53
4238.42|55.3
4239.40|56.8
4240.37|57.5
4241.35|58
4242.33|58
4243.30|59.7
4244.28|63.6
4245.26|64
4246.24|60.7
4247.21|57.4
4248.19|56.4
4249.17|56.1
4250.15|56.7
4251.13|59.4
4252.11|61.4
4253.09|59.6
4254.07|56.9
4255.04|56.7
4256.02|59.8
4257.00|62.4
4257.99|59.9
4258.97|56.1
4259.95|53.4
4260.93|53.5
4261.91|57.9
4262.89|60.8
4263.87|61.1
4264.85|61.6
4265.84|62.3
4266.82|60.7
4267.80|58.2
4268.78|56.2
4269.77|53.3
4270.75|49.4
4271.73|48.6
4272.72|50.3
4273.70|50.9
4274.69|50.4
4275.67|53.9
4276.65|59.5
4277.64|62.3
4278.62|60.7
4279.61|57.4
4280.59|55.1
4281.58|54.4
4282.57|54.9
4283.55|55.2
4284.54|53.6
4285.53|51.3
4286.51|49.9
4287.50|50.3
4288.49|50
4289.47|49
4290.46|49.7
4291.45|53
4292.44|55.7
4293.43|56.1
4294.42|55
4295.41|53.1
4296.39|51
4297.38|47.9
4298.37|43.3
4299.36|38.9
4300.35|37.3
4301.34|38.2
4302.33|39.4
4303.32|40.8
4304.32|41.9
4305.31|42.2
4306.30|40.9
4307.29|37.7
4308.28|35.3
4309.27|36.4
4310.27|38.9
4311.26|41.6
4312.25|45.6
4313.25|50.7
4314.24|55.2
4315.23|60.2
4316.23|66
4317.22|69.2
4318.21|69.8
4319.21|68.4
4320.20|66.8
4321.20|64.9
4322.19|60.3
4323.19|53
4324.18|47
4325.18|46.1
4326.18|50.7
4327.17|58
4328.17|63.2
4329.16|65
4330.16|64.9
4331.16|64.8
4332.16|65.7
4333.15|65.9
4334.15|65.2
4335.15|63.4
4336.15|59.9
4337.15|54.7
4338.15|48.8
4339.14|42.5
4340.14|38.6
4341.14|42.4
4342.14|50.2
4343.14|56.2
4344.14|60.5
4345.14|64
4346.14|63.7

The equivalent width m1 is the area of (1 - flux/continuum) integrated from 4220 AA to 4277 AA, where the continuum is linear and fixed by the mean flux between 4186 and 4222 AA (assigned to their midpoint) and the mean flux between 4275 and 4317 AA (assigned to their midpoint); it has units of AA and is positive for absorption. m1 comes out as -1.8 AA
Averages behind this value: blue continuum 60.7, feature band 56.9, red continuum 49.4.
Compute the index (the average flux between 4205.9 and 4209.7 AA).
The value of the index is 62.4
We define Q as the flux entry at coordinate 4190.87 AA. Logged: 59.1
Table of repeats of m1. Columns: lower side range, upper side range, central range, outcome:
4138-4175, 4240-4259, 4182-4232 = 0.88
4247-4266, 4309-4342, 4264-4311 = 6.06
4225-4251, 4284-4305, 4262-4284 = -2.26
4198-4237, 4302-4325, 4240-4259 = -1.03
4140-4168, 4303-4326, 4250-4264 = -0.85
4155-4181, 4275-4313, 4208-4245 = -1.97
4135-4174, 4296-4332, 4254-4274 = -0.79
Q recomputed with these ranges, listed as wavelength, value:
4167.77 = 62.6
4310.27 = 38.9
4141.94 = 58.6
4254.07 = 56.9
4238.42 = 55.3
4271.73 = 48.6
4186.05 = 57.7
